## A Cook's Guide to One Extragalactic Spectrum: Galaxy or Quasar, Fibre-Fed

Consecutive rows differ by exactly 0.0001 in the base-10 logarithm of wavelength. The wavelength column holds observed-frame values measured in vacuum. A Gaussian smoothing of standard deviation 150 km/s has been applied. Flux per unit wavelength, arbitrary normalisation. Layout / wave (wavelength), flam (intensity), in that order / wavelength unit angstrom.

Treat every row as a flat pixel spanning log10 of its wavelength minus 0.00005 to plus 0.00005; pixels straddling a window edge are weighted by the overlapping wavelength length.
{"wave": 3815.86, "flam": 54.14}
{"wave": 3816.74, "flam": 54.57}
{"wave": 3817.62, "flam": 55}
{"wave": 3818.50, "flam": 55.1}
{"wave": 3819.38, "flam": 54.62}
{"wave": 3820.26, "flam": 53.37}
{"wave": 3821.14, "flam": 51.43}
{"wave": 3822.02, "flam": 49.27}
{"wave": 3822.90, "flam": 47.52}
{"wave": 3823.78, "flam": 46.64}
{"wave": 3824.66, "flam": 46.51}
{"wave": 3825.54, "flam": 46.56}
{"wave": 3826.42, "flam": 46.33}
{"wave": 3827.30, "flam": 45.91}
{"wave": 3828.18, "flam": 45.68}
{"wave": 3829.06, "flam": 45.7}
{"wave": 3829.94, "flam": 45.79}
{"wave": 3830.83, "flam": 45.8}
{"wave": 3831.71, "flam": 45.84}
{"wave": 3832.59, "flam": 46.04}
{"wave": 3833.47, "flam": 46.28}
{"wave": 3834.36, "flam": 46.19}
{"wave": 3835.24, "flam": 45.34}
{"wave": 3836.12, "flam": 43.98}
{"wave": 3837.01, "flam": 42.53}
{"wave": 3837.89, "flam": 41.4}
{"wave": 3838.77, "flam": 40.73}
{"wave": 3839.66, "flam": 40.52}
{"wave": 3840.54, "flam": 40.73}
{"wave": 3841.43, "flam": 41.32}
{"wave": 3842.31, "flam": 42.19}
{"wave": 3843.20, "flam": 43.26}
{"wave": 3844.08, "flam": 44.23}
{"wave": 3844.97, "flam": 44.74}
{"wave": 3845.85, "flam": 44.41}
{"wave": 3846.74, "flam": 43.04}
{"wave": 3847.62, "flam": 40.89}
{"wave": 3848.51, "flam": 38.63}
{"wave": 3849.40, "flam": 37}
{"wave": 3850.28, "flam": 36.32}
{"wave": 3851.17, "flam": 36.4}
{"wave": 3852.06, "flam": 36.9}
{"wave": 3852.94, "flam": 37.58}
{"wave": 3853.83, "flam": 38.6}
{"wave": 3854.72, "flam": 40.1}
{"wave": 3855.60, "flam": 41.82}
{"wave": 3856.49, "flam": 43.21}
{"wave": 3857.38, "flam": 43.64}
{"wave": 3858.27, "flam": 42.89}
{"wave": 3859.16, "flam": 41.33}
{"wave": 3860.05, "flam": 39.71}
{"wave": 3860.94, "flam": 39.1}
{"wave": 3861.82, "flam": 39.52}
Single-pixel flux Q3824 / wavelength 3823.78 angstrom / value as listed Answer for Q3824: 46.64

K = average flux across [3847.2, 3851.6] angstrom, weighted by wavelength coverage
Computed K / 37.8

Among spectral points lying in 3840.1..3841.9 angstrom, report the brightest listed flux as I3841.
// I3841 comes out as 41.32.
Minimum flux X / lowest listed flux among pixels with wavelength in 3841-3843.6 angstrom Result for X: 41.32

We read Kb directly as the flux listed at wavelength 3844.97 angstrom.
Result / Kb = 44.74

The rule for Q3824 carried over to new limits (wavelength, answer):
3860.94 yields 39.1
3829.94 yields 45.79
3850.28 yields 36.32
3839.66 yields 40.52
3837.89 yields 41.4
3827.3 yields 45.91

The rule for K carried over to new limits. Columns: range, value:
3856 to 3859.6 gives 42.7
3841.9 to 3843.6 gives 42.6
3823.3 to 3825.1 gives 46.6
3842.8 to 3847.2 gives 44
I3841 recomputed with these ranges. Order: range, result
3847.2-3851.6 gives 40.89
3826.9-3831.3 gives 45.91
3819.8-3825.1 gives 53.37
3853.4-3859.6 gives 43.64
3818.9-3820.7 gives 54.62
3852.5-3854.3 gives 38.6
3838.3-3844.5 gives 44.23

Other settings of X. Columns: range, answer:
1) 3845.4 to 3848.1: 40.89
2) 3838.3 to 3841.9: 40.52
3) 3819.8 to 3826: 46.51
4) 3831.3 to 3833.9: 45.84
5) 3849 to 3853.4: 36.32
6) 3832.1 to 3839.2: 40.73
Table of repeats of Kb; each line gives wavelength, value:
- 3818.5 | 55.1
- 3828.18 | 45.68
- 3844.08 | 44.23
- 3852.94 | 37.58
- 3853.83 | 38.6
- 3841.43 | 41.32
